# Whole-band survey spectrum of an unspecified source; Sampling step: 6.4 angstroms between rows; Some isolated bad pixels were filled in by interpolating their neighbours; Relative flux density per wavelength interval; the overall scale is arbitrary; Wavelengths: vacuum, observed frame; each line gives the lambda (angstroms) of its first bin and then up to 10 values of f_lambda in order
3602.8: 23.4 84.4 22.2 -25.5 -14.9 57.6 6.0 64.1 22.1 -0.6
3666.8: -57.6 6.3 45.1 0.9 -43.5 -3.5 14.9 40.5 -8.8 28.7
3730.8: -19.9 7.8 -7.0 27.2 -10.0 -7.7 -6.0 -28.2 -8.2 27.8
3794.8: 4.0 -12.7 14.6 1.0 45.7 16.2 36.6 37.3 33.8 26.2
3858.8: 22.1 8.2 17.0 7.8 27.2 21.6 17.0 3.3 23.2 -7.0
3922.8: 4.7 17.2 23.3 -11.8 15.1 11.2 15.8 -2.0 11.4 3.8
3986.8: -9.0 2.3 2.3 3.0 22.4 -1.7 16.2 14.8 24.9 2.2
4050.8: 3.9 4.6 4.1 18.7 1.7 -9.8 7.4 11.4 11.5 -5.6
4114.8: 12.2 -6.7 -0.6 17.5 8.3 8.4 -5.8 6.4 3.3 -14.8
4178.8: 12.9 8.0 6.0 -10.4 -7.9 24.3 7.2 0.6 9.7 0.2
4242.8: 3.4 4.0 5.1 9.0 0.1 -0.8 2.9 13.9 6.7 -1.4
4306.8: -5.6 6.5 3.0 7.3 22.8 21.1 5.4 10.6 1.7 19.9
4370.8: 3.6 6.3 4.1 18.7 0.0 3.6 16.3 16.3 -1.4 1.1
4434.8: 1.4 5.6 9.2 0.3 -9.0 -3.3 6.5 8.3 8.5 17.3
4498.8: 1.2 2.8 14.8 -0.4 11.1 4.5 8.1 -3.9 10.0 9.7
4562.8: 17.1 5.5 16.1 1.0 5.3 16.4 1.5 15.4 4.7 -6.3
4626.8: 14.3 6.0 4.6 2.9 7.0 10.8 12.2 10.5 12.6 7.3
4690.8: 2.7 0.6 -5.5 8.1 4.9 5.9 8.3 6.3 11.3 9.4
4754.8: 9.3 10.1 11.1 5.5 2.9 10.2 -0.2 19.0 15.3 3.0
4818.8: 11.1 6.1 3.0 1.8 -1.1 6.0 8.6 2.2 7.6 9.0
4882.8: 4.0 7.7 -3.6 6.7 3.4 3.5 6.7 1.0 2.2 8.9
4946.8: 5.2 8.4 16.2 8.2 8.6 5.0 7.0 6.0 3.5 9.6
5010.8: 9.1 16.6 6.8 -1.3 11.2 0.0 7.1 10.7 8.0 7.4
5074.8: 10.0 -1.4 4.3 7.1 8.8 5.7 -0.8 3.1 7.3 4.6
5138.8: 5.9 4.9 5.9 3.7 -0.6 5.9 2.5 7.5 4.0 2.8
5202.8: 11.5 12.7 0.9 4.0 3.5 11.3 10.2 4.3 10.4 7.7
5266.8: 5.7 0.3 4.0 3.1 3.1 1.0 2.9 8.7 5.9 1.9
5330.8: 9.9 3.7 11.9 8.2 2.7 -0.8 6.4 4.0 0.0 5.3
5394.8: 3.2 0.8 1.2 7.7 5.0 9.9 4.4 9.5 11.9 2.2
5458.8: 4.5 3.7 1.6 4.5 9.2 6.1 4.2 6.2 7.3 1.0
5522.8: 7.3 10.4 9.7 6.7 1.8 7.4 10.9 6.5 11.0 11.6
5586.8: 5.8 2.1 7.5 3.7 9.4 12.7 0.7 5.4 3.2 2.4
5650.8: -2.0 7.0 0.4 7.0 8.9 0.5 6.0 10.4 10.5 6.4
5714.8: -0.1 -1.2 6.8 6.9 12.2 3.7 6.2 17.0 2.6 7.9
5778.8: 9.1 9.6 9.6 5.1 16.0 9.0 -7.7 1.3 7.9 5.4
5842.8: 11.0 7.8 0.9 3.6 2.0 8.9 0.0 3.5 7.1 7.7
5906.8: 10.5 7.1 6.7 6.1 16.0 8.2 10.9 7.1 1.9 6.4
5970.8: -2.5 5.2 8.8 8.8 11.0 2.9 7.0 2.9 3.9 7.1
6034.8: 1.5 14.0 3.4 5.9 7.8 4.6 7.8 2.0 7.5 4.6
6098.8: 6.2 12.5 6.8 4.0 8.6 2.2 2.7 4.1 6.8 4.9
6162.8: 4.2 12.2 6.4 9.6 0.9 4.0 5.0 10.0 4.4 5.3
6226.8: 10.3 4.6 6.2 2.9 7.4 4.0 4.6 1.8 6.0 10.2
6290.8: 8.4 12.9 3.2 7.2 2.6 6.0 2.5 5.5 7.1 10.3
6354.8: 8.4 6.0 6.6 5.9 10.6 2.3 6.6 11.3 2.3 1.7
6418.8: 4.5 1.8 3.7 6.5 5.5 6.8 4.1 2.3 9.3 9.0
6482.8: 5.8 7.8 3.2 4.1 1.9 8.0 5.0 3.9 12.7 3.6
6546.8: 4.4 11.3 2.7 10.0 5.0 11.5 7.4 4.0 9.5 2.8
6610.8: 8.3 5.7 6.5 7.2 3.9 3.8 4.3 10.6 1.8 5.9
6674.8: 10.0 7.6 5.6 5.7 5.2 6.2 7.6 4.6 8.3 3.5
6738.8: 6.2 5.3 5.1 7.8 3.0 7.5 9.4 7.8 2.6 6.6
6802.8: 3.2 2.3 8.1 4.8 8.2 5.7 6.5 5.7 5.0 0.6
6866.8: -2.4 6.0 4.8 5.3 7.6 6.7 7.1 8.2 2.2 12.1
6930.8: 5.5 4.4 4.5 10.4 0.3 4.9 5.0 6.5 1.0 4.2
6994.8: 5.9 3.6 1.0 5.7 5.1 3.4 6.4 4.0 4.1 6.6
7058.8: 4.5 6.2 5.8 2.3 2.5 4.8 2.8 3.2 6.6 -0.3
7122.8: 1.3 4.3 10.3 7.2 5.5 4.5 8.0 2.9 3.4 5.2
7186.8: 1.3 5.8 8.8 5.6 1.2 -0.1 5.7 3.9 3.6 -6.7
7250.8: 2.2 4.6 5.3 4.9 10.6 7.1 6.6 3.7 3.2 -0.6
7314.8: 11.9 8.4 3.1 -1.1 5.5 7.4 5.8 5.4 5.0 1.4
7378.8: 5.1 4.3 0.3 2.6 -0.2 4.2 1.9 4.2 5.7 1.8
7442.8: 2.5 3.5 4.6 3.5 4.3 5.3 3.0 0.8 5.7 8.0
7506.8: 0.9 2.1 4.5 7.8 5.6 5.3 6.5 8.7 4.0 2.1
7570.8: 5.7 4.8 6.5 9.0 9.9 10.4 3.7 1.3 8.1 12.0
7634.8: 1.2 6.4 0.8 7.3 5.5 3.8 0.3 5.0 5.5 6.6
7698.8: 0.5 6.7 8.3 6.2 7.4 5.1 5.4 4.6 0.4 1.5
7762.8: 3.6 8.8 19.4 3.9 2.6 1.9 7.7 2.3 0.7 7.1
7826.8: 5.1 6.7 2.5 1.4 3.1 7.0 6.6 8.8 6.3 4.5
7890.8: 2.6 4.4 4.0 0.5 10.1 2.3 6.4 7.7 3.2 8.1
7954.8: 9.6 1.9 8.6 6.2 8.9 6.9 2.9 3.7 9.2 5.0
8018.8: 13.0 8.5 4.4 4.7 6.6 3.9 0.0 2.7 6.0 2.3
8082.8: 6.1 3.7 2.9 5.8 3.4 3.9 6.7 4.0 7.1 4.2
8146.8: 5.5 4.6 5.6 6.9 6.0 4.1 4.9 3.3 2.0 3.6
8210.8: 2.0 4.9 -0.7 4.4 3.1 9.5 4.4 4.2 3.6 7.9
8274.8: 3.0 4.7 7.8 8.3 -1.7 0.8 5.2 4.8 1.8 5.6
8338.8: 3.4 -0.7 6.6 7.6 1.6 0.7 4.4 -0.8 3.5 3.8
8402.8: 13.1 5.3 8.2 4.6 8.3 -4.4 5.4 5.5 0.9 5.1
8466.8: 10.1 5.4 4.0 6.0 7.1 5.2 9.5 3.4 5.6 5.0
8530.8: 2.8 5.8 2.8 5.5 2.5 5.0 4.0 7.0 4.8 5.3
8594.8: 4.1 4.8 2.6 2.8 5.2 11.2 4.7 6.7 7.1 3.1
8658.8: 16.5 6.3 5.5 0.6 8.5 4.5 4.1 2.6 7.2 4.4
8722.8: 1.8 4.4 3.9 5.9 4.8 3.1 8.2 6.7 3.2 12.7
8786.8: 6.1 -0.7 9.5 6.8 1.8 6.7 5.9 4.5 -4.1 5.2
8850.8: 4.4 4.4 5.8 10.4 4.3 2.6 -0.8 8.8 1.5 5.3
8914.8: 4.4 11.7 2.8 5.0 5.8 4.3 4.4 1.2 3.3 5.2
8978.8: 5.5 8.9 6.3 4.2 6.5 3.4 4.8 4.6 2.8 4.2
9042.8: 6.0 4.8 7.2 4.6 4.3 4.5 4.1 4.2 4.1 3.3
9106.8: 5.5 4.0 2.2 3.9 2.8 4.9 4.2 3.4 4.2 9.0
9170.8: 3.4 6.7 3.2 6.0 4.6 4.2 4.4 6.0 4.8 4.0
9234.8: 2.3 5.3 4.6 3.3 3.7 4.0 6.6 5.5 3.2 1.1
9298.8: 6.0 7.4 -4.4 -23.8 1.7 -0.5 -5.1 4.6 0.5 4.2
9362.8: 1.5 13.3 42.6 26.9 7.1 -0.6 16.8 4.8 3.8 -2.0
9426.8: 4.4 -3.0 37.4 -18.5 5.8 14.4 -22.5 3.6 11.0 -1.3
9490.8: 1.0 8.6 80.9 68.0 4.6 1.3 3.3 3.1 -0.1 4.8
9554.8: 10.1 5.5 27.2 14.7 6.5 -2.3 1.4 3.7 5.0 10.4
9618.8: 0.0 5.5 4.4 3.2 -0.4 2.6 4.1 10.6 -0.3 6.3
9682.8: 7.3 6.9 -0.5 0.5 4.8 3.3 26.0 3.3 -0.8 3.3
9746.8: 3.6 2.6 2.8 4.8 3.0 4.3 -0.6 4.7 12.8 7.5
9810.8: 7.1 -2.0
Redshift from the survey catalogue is 0.18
